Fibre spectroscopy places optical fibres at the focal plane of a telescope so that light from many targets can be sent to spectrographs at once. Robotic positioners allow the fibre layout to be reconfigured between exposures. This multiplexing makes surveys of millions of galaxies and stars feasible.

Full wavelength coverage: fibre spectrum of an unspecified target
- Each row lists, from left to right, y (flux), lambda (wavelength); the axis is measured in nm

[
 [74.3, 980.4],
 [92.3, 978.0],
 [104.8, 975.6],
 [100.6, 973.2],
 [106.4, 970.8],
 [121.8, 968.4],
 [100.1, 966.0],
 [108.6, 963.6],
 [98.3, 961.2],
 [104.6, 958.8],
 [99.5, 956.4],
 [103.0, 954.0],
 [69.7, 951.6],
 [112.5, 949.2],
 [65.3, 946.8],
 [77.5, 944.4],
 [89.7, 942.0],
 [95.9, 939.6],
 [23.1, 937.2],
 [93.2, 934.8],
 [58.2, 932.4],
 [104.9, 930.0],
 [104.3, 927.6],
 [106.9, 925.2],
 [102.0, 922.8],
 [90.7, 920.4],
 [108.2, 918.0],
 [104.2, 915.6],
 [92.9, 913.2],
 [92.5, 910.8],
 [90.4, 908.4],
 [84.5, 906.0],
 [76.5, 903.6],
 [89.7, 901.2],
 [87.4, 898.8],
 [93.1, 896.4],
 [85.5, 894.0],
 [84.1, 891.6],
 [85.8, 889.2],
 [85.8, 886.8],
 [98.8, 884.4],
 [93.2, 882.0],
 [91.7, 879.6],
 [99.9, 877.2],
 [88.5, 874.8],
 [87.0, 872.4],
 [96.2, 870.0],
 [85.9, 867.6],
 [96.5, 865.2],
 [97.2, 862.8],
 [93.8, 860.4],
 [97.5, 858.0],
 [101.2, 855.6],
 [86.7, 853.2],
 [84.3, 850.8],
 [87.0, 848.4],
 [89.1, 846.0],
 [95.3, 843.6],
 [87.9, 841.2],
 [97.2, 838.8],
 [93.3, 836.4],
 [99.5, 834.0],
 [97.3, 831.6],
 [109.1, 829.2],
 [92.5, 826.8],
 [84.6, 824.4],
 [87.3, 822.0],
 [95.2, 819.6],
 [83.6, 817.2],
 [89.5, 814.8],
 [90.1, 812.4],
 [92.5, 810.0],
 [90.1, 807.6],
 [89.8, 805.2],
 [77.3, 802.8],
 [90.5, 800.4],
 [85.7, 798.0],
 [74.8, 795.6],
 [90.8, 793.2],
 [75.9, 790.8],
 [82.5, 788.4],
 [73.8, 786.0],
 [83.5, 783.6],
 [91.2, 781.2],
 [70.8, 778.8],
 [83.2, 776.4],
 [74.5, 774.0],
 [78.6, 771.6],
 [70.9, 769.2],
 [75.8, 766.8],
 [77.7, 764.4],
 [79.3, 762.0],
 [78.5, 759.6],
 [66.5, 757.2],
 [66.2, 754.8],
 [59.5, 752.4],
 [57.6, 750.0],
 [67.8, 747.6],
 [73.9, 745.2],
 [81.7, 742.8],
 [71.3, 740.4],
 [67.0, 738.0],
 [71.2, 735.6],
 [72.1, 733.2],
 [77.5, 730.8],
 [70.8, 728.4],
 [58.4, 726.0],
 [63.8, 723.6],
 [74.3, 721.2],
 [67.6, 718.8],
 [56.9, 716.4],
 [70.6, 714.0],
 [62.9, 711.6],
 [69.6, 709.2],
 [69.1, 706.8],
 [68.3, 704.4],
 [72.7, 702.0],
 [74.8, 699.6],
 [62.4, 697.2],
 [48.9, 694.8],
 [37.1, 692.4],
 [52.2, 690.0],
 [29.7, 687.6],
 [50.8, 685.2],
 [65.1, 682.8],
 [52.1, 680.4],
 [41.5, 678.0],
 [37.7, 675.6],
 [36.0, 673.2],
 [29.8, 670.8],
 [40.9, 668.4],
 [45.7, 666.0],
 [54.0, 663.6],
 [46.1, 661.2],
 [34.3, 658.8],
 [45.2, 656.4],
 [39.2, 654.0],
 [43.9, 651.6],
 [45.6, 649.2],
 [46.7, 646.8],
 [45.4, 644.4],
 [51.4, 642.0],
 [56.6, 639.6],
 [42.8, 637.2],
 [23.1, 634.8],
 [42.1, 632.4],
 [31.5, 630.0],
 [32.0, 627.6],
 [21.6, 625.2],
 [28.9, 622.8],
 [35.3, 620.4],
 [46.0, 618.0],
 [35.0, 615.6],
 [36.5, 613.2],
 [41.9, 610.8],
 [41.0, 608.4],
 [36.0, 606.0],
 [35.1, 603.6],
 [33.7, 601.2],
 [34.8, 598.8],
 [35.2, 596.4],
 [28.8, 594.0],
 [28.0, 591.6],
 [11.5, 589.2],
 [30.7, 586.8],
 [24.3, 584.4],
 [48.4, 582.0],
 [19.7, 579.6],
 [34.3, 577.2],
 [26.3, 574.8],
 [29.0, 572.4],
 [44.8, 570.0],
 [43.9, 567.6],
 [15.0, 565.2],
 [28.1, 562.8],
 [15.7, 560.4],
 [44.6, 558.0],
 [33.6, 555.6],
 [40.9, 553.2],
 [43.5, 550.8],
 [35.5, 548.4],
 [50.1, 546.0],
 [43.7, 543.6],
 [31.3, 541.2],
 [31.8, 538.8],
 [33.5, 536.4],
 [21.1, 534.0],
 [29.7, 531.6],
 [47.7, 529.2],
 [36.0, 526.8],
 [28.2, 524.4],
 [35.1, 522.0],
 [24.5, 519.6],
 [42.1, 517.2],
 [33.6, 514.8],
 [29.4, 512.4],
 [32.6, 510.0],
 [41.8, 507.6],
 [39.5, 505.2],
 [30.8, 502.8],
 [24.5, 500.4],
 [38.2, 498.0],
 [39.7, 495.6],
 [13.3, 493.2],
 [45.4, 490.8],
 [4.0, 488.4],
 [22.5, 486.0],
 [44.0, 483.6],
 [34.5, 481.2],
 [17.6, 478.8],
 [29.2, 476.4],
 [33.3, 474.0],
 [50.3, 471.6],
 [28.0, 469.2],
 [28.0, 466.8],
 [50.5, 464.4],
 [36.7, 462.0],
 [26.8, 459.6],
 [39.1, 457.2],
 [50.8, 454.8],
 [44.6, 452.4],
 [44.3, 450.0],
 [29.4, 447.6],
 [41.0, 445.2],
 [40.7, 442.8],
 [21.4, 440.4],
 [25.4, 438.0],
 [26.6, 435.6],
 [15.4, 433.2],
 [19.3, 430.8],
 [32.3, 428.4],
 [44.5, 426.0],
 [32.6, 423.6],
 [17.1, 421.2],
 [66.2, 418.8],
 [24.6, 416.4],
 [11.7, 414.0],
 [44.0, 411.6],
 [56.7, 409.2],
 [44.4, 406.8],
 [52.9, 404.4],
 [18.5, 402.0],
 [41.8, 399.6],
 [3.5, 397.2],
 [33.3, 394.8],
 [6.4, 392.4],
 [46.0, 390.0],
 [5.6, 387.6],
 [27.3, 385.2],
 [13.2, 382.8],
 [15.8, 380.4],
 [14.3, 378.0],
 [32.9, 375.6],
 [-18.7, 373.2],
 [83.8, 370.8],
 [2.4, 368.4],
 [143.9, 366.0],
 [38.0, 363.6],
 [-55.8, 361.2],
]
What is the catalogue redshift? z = 0.75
